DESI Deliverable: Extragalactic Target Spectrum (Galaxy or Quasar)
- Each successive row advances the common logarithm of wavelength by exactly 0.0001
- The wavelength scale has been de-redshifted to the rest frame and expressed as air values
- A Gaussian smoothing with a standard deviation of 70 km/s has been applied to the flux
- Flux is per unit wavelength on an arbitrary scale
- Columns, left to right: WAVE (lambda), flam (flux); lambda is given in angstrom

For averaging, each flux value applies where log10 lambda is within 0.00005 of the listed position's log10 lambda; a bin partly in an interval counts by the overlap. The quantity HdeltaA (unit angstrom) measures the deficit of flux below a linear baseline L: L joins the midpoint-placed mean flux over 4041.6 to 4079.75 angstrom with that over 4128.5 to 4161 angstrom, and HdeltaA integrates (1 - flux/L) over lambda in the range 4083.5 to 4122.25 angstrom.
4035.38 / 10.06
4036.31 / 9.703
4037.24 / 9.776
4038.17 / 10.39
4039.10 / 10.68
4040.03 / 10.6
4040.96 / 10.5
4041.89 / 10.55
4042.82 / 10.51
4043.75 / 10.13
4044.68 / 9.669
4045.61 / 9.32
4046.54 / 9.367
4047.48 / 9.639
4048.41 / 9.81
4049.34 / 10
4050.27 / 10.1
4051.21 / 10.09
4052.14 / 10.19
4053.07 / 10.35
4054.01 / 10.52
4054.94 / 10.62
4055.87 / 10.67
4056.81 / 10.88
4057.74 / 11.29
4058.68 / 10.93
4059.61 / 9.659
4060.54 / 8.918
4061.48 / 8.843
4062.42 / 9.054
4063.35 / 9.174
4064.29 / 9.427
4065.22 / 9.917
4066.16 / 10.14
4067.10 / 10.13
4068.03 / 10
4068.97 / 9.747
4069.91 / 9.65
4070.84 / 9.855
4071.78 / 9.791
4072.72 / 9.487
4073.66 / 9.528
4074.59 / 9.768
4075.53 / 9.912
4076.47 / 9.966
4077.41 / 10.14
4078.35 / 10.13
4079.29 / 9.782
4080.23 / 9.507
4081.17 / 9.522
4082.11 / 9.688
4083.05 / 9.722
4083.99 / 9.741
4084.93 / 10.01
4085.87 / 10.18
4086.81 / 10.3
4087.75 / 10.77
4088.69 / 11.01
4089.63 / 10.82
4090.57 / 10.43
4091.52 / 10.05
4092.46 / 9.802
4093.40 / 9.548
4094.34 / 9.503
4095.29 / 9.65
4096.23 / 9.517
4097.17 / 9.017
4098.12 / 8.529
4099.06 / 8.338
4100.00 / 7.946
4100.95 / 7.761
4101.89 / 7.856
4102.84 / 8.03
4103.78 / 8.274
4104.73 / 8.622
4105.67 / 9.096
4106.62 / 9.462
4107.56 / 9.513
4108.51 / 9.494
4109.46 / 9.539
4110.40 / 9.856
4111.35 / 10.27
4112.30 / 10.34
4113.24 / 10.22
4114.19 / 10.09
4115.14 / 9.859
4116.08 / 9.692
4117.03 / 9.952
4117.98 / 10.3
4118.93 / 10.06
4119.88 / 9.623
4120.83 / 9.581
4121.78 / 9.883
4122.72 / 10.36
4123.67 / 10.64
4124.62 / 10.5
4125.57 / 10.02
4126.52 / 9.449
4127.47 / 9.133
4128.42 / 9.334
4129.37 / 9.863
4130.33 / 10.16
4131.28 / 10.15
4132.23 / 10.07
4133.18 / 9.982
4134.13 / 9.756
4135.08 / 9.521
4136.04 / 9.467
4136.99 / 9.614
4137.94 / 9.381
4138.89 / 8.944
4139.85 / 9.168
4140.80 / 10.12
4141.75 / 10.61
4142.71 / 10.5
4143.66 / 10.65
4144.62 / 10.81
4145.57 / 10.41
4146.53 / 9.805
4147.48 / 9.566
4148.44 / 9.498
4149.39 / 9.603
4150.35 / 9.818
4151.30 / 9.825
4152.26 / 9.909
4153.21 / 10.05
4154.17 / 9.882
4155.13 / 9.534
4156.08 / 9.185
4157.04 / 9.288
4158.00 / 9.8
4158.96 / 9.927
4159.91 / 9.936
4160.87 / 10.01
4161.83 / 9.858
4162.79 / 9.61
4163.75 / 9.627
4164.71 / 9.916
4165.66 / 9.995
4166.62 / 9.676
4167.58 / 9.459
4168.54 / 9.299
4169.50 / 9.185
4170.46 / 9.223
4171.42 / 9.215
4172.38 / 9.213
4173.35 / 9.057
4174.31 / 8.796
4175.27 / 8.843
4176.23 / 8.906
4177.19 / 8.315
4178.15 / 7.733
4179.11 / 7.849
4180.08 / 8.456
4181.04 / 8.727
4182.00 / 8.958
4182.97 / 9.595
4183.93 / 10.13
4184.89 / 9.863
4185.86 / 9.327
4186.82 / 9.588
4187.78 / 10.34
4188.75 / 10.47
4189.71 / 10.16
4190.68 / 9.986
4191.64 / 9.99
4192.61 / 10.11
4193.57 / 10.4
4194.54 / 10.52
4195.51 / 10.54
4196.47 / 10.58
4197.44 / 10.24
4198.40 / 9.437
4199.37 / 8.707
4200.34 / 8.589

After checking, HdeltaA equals 1.2 angstrom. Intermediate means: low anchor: 9.94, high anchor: 9.84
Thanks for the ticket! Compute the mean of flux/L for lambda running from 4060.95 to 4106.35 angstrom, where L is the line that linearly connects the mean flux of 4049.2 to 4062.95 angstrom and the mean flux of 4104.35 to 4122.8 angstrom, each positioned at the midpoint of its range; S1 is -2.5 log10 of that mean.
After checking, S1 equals 0.05 mag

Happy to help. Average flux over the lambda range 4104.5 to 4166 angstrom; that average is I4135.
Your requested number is 9.83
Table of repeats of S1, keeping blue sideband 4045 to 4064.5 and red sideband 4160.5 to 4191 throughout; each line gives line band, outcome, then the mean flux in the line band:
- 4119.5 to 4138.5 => -0.03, 9.82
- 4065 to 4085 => 0.00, 9.82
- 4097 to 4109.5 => 0.13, 8.63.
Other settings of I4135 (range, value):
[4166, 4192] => 9.27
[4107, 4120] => 9.92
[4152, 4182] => 9.3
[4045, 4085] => 9.88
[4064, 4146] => 9.74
